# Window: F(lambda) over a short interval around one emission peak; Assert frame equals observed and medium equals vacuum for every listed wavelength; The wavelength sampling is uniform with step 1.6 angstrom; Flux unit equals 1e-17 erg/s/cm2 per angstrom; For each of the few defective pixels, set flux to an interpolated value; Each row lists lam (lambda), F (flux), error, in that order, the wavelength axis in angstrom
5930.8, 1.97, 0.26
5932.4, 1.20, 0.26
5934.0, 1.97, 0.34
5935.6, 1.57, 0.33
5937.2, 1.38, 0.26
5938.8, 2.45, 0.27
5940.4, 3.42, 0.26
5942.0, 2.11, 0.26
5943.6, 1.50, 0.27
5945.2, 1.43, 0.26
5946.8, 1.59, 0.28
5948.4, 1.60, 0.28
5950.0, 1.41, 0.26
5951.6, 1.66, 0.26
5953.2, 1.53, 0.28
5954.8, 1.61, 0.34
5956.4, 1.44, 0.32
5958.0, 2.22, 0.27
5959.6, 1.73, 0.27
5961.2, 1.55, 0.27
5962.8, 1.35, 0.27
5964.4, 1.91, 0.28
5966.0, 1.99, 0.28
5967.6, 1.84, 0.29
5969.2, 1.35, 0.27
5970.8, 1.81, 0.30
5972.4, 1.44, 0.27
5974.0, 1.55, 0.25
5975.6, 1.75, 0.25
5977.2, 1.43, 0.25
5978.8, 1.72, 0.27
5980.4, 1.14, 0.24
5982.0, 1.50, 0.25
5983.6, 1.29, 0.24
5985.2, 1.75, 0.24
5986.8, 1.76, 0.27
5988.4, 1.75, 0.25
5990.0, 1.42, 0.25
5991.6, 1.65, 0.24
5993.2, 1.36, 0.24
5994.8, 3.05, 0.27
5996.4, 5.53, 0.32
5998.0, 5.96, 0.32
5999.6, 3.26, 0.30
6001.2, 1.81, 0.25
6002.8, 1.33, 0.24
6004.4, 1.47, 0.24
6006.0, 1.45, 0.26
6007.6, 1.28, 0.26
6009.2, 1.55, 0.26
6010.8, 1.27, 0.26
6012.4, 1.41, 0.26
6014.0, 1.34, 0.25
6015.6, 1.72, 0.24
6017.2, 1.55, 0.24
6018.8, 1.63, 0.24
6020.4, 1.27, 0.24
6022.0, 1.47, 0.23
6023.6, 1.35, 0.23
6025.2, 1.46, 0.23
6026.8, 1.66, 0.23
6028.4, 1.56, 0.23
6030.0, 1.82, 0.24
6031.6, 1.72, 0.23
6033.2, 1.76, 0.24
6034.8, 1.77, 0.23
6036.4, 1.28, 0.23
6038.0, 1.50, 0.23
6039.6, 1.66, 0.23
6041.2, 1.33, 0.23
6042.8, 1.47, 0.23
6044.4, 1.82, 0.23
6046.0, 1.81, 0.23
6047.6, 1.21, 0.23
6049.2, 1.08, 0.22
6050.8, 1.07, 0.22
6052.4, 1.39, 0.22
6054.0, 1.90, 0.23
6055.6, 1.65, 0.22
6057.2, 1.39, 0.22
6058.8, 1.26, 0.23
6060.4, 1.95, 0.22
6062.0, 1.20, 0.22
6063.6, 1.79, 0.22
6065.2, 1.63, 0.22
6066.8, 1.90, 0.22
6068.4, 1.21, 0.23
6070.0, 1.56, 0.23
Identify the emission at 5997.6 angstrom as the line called [O III]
